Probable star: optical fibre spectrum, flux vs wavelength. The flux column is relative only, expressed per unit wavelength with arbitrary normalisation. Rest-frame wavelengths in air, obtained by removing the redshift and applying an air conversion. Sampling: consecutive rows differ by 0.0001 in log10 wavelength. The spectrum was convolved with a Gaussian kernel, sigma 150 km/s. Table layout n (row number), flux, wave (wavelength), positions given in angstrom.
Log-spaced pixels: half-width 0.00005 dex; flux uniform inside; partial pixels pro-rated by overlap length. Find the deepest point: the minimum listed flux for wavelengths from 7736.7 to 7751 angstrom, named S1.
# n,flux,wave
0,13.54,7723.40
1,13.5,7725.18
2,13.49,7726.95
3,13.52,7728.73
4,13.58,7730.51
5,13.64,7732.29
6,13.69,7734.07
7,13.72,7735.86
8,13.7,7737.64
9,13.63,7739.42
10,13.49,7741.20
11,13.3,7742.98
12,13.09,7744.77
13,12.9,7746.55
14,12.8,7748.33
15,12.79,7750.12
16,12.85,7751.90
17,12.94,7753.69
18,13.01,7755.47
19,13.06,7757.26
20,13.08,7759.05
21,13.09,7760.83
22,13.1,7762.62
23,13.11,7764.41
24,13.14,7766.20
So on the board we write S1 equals 12.79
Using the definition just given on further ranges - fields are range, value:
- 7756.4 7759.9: 13.06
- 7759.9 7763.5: 13.09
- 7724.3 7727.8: 13.49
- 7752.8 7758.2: 12.94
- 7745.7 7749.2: 12.8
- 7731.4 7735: 13.64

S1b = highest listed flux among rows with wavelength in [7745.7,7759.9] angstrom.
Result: 13.08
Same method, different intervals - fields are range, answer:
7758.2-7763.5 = 13.1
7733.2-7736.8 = 13.72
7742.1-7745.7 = 13.3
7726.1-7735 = 13.69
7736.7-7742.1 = 13.7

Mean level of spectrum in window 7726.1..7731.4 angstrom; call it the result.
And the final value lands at 13.5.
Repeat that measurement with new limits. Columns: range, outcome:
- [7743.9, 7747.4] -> 13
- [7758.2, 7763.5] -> 13.1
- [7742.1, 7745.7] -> 13.2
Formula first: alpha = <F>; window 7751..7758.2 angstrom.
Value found 13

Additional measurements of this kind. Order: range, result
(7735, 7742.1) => 13.6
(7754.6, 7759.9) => 13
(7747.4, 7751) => 12.8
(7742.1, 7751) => 13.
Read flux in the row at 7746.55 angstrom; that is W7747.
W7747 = 12.9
